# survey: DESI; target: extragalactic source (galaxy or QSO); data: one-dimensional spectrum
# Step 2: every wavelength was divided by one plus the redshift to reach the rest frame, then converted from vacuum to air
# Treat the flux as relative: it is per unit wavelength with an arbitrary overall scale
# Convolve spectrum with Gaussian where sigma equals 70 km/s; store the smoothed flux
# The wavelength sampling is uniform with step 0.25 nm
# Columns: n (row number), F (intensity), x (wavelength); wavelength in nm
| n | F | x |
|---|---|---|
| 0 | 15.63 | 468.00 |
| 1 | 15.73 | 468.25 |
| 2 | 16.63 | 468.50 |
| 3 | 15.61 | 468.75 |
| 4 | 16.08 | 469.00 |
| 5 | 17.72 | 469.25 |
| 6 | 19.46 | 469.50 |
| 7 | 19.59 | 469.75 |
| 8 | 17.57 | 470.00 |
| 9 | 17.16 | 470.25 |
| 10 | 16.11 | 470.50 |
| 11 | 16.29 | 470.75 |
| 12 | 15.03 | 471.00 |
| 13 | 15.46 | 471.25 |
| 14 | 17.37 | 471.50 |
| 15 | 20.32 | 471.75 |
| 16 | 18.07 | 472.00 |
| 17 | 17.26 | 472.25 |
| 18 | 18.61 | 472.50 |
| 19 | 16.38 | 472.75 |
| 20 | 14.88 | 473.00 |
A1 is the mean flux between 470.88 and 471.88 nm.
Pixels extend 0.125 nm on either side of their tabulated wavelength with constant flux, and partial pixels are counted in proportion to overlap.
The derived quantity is 17.1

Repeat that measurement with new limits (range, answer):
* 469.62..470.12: 18.6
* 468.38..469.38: 16.5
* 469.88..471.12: 16.4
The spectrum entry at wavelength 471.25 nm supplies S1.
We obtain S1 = 15.46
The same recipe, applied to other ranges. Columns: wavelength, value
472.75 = 16.38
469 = 16.08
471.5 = 17.37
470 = 17.57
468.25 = 15.73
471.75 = 20.32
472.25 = 17.26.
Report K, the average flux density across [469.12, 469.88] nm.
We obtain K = 18.9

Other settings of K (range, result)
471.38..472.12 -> 18.6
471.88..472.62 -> 18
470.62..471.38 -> 15.6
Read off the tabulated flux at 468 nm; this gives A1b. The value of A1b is 15.63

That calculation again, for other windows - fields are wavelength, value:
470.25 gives 17.16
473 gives 14.88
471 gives 15.03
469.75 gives 19.59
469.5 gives 19.46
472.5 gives 18.61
